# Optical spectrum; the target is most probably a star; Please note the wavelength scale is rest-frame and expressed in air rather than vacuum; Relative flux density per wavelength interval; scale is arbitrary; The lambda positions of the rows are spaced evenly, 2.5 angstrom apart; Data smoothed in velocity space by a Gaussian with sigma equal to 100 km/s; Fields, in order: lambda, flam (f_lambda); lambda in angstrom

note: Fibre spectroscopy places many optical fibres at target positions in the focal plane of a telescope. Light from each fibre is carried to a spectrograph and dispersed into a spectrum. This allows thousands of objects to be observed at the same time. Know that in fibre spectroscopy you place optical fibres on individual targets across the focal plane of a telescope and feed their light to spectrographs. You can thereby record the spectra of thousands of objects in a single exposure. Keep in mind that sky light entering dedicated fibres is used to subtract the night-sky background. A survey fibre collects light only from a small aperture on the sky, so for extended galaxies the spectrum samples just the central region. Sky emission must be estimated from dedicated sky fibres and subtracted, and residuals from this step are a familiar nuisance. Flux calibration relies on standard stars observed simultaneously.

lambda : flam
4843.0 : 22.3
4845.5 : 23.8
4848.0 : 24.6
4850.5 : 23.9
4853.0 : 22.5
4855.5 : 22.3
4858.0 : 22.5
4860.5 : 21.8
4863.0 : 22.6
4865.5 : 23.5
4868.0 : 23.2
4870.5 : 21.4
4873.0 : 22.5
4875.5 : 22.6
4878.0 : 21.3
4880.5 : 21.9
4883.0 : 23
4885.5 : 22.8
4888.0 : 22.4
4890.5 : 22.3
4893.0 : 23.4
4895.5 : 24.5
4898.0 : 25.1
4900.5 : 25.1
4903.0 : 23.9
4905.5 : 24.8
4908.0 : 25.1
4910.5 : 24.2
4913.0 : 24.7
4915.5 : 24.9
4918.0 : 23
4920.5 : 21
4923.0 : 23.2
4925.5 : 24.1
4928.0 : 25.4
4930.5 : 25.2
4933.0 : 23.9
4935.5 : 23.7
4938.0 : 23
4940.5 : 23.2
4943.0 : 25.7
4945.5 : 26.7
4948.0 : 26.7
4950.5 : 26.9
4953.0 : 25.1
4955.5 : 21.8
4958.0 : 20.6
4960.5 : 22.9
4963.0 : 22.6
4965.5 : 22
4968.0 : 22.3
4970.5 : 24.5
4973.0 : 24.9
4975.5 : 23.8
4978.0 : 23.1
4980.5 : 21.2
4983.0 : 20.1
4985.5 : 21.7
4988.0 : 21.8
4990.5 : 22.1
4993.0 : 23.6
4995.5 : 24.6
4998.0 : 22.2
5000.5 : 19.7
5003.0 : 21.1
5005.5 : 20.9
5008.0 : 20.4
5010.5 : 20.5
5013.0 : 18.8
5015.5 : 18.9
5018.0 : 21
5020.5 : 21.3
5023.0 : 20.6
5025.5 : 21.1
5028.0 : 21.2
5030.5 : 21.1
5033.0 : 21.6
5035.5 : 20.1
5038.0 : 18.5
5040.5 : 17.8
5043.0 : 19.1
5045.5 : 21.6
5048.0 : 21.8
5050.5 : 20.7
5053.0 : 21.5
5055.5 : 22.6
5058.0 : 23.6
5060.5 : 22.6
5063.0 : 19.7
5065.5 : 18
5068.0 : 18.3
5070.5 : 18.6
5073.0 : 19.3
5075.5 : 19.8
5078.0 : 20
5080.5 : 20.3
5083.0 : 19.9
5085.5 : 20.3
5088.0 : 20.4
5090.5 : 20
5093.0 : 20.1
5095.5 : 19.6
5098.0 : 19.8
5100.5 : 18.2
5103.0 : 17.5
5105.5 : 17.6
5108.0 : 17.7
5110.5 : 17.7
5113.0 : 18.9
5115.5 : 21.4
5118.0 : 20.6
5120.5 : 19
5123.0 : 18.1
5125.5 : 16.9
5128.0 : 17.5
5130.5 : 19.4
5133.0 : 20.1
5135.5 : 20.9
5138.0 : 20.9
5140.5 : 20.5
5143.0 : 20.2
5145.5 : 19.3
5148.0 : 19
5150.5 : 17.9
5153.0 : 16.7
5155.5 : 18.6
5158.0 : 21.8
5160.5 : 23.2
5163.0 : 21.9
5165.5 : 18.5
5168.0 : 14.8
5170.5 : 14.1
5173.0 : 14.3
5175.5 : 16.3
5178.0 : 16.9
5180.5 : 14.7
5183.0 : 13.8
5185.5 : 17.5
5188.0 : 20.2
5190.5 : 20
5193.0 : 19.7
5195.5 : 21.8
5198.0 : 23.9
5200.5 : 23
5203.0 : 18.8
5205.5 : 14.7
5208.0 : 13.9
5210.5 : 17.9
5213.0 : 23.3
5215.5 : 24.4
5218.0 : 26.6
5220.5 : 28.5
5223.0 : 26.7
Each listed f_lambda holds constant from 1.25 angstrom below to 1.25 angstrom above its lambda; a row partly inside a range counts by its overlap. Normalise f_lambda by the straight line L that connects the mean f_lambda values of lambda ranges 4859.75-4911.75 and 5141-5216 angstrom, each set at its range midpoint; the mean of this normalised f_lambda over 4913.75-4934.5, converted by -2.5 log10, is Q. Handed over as -0.06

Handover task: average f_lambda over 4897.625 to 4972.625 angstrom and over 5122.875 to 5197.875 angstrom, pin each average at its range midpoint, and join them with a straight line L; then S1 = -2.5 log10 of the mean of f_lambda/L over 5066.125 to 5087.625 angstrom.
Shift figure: 0.06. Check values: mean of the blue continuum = 24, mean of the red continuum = 18.6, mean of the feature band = 19.6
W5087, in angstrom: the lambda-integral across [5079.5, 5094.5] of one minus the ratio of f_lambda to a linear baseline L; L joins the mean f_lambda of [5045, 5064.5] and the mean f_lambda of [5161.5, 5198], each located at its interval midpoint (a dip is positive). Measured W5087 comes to 0.4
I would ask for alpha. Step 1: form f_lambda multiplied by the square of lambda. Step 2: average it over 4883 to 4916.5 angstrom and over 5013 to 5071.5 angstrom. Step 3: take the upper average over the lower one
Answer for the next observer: 0.90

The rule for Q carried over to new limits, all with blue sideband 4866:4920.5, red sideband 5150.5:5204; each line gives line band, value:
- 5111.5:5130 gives 0.035 mag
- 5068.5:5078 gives 0.059 mag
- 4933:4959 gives -0.087 mag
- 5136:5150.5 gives -0.039 mag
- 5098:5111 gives 0.108 mag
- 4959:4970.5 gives -0.023 mag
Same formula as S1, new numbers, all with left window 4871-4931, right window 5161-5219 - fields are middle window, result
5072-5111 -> 0.06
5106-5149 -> 0.03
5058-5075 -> 0.06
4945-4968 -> -0.05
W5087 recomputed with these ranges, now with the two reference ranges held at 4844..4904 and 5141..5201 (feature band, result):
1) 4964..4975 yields -0.9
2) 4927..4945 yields -1.8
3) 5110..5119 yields -0.1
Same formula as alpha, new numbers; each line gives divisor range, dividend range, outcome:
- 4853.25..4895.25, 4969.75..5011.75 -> 1.03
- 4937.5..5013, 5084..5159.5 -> 0.89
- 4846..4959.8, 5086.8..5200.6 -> 0.88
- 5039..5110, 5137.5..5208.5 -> 0.97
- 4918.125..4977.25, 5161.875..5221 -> 0.88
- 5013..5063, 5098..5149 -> 0.95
